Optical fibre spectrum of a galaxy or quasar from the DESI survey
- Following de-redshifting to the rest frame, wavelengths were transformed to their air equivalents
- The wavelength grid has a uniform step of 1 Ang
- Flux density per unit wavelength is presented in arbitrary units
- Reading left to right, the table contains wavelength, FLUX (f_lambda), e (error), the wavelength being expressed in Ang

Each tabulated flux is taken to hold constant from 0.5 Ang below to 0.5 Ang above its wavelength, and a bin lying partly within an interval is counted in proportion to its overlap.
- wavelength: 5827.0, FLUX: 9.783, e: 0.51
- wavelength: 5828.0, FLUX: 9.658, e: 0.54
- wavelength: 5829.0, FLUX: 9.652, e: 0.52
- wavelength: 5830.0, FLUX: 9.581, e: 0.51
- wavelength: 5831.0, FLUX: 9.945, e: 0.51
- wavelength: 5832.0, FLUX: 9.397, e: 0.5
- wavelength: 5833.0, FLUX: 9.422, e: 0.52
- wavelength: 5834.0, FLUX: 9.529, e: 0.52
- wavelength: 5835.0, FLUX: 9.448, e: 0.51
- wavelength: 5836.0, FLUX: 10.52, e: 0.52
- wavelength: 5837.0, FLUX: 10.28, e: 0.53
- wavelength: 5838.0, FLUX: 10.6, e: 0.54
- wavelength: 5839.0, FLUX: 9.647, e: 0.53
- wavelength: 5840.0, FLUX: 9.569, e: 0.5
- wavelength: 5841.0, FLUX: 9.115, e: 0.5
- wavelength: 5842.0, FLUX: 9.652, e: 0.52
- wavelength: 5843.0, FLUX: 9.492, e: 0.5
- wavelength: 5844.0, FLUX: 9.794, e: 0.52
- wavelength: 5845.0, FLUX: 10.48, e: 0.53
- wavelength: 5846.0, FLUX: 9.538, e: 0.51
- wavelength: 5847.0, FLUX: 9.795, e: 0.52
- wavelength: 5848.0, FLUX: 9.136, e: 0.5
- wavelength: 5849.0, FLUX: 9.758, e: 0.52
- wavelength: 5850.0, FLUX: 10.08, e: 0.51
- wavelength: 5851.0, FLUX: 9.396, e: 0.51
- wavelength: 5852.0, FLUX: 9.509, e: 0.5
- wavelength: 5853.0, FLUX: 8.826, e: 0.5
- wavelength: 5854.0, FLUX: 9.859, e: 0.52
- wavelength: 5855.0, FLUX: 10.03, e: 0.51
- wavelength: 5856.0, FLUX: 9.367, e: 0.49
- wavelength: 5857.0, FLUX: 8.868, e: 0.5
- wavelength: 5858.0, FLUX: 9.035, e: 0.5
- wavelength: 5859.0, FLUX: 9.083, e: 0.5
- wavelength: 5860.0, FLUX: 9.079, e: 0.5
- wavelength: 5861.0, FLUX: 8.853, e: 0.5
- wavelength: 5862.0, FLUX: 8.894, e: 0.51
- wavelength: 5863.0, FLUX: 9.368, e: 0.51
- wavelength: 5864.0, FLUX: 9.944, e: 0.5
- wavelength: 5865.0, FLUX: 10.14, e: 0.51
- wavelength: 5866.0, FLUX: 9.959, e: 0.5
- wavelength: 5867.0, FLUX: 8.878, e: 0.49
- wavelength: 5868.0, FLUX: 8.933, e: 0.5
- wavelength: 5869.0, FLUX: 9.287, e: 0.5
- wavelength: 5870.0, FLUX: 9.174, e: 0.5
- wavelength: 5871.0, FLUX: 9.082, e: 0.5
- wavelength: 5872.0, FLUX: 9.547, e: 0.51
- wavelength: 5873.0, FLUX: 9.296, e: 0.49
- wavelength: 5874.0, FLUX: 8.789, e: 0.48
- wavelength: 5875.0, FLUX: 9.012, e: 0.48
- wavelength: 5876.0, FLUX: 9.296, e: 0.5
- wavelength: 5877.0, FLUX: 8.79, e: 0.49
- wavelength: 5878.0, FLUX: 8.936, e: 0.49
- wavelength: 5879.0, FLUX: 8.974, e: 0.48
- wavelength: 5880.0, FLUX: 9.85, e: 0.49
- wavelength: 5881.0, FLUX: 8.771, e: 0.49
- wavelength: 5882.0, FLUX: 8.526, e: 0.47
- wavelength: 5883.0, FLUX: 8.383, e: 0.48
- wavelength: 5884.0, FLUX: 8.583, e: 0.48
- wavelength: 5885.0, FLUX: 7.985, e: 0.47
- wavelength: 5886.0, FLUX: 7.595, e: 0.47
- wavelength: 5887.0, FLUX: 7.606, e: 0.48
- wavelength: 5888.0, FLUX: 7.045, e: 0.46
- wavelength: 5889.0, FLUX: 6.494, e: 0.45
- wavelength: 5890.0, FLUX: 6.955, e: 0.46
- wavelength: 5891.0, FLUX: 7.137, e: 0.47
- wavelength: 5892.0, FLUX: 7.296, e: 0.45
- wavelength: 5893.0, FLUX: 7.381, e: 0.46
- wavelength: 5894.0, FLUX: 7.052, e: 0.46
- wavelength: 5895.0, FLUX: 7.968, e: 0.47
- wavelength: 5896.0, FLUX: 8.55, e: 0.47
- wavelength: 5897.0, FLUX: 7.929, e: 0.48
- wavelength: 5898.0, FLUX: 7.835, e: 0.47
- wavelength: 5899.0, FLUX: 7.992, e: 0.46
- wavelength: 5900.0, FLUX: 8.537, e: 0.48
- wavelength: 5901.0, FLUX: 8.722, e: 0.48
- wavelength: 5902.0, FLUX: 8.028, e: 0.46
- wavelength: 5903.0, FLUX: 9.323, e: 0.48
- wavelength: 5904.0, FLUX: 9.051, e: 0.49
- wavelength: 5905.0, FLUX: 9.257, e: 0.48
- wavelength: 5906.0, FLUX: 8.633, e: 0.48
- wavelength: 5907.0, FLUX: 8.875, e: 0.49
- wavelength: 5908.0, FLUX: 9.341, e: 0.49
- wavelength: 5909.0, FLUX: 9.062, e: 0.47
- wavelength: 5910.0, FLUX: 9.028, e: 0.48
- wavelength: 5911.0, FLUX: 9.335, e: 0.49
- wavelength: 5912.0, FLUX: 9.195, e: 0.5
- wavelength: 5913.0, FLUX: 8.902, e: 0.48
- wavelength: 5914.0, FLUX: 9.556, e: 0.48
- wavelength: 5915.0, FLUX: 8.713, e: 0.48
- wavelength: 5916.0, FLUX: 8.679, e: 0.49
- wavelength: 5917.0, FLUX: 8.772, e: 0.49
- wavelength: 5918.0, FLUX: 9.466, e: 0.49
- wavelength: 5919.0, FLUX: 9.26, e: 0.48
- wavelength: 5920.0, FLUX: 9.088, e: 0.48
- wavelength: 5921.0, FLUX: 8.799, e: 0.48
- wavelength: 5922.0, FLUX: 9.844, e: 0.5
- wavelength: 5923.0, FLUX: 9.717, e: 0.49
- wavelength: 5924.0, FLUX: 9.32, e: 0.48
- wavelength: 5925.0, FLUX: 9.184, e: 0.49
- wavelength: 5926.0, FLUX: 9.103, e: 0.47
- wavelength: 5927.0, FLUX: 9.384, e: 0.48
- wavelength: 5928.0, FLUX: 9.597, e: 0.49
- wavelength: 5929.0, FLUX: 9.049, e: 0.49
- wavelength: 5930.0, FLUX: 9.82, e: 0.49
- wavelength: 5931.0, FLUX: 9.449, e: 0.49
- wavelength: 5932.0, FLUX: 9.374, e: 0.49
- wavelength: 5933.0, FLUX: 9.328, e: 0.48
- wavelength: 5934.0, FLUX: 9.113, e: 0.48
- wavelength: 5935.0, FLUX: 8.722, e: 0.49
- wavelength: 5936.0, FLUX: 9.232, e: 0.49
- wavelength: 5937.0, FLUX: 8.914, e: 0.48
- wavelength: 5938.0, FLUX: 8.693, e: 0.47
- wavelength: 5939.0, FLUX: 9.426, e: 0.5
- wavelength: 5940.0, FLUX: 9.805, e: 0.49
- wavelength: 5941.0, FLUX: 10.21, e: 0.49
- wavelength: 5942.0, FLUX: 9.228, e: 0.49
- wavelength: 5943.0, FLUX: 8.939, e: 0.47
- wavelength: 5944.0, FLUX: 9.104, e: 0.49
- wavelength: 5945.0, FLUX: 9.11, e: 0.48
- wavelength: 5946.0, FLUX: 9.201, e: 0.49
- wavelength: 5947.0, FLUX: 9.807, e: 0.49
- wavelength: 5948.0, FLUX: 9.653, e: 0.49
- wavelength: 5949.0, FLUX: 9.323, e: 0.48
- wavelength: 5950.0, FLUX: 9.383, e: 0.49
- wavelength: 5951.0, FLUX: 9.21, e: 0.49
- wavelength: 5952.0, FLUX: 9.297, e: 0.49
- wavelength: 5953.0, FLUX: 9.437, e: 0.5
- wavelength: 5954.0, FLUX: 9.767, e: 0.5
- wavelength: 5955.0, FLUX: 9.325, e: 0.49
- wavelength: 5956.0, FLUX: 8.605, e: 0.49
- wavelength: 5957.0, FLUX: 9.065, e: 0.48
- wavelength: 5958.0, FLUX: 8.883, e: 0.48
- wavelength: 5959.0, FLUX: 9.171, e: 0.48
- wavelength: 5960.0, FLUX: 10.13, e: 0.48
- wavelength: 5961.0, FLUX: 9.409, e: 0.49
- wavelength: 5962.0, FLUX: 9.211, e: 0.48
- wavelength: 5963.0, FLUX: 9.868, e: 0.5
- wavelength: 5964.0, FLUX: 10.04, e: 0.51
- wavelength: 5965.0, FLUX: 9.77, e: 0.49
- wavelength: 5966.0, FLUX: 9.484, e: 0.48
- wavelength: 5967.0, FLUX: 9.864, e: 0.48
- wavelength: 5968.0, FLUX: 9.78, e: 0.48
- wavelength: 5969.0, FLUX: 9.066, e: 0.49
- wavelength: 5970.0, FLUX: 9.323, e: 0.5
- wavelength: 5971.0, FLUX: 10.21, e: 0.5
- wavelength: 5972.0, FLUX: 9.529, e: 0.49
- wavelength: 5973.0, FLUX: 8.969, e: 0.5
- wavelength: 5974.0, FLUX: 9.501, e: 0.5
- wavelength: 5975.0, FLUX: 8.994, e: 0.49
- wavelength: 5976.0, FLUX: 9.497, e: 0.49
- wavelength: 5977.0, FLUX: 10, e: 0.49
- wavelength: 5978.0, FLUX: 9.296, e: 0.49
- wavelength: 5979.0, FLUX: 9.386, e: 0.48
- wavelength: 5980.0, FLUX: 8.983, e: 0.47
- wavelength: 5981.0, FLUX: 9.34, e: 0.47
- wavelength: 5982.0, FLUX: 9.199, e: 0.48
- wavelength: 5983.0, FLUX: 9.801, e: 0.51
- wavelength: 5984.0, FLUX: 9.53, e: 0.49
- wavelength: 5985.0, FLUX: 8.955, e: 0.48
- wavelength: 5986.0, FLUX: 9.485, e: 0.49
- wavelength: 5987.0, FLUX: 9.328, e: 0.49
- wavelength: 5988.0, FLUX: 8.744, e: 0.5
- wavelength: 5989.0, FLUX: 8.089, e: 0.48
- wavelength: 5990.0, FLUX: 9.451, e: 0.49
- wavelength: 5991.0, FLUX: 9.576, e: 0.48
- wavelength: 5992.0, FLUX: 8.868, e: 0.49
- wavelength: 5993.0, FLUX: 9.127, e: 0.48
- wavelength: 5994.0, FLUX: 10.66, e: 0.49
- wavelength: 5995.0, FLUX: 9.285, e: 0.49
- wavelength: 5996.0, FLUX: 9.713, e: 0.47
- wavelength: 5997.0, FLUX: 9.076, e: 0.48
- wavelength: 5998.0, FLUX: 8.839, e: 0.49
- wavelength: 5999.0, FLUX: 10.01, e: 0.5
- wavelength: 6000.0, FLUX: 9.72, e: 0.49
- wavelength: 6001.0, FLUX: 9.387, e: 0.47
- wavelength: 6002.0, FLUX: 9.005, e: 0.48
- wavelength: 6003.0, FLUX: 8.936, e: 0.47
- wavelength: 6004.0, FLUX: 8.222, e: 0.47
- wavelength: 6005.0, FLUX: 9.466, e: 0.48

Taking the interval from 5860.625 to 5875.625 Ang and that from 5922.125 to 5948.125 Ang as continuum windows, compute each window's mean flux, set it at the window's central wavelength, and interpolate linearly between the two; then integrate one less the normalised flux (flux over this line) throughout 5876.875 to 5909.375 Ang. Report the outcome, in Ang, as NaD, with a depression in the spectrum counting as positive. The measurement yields 3.68 Ang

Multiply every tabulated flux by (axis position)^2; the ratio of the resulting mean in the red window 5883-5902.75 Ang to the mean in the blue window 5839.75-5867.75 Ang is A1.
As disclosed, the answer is 0.83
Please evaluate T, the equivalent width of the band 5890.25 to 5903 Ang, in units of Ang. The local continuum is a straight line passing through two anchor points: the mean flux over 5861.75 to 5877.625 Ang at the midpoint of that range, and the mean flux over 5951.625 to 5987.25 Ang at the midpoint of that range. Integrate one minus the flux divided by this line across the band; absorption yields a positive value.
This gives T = 1.93 Ang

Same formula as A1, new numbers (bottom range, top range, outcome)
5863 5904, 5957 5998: 1.14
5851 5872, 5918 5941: 1.02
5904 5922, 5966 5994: 1.05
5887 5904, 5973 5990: 1.22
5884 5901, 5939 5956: 1.25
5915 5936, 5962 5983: 1.05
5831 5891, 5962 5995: 1.07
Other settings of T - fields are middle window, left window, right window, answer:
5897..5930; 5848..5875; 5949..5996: 1.22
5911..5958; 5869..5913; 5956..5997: -1.64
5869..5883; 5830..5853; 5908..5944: 0.67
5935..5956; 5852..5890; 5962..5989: -0.09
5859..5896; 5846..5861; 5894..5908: 1.53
